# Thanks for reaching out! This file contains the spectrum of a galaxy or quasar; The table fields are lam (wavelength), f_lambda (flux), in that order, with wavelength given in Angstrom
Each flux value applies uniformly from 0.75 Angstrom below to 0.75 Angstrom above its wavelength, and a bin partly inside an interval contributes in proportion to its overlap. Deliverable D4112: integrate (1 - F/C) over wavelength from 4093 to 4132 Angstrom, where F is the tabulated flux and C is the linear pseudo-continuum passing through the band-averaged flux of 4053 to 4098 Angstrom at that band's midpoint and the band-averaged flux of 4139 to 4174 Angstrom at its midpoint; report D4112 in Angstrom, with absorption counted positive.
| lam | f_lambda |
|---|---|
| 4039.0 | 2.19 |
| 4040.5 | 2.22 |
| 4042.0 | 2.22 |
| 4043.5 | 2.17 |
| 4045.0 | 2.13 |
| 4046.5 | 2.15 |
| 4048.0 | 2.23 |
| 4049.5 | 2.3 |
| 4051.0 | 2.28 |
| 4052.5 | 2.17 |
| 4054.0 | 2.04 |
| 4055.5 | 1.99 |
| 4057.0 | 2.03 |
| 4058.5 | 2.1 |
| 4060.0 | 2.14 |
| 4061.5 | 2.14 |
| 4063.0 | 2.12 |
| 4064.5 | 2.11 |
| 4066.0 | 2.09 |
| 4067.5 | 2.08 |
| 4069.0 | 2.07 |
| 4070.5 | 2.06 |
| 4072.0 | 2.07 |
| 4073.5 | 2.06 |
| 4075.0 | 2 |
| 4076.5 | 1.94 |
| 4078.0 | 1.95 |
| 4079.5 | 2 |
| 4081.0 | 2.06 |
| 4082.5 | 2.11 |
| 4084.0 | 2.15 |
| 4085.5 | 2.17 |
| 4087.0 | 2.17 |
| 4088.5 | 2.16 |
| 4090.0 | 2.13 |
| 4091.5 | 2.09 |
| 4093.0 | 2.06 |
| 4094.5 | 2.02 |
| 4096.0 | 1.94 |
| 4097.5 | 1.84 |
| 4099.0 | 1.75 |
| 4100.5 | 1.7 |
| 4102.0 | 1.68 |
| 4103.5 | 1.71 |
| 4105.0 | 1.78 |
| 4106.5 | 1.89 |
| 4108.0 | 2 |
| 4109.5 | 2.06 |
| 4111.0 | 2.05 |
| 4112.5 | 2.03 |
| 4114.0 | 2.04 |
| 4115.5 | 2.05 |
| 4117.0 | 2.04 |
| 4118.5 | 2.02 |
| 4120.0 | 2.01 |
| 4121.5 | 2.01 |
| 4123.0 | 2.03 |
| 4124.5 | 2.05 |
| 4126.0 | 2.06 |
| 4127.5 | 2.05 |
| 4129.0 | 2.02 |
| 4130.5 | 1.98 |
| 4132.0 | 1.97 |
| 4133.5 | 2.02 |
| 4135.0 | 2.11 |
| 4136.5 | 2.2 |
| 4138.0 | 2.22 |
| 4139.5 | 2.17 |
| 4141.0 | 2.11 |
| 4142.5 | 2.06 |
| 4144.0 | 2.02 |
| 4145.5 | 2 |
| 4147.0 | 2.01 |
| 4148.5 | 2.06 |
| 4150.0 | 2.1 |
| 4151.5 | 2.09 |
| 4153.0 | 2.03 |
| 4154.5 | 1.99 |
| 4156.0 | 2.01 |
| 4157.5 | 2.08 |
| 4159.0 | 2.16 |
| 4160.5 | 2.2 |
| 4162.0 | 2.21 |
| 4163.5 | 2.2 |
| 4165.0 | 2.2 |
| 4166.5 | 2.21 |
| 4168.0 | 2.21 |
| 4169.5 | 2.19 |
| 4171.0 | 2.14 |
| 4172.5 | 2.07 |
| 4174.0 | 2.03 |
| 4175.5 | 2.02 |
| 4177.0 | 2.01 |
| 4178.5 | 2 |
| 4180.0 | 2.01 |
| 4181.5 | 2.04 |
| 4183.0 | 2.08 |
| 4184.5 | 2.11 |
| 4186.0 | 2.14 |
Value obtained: 2.43 Angstrom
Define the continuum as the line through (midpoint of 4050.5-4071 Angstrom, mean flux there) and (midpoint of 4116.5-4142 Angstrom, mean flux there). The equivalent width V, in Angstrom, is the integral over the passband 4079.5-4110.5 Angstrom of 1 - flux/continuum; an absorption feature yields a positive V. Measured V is 1.6 Angstrom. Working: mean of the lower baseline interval 2.1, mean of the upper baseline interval 2.06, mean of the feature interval 1.97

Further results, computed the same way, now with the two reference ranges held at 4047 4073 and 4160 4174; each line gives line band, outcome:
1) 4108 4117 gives 0.43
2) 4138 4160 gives 0.95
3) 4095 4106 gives 1.85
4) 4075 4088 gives 0.38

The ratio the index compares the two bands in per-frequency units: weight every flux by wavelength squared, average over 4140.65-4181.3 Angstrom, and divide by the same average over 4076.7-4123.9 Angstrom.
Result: 1.1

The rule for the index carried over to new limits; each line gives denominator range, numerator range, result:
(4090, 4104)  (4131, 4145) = 1.13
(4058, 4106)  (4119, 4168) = 1.07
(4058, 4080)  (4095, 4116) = 0.94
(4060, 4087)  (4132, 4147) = 1.04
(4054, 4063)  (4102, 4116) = 0.96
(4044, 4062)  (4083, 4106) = 0.93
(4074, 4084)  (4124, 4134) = 1.02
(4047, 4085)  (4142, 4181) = 1.05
